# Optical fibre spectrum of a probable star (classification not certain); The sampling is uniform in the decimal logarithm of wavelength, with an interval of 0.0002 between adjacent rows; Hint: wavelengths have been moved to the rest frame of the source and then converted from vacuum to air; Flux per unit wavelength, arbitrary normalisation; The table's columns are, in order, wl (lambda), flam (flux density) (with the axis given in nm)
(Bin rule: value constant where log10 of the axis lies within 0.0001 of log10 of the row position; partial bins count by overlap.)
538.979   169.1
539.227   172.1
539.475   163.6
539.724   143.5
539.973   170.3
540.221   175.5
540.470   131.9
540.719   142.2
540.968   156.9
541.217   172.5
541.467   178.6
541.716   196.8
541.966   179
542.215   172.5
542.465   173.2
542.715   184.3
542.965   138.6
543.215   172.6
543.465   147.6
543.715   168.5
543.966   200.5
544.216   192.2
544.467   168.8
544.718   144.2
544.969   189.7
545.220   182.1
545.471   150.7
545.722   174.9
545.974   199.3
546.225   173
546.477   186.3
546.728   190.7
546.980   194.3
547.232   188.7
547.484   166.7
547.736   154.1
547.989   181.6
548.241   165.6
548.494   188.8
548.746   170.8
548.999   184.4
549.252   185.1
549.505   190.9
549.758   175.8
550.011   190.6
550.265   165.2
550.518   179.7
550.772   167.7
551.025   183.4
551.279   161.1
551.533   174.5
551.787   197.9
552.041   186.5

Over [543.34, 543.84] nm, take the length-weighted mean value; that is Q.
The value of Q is 158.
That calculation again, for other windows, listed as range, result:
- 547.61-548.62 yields 172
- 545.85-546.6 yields 186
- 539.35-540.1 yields 159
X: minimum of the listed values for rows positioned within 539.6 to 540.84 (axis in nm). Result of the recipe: 131.9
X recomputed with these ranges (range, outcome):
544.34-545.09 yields 144.2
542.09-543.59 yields 138.6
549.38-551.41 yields 161.1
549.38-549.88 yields 175.8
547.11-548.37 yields 154.1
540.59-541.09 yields 142.2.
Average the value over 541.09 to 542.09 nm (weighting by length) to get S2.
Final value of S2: 182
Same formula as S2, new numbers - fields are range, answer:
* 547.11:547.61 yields 178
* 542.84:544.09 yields 166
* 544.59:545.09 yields 167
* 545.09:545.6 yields 167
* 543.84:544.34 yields 196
